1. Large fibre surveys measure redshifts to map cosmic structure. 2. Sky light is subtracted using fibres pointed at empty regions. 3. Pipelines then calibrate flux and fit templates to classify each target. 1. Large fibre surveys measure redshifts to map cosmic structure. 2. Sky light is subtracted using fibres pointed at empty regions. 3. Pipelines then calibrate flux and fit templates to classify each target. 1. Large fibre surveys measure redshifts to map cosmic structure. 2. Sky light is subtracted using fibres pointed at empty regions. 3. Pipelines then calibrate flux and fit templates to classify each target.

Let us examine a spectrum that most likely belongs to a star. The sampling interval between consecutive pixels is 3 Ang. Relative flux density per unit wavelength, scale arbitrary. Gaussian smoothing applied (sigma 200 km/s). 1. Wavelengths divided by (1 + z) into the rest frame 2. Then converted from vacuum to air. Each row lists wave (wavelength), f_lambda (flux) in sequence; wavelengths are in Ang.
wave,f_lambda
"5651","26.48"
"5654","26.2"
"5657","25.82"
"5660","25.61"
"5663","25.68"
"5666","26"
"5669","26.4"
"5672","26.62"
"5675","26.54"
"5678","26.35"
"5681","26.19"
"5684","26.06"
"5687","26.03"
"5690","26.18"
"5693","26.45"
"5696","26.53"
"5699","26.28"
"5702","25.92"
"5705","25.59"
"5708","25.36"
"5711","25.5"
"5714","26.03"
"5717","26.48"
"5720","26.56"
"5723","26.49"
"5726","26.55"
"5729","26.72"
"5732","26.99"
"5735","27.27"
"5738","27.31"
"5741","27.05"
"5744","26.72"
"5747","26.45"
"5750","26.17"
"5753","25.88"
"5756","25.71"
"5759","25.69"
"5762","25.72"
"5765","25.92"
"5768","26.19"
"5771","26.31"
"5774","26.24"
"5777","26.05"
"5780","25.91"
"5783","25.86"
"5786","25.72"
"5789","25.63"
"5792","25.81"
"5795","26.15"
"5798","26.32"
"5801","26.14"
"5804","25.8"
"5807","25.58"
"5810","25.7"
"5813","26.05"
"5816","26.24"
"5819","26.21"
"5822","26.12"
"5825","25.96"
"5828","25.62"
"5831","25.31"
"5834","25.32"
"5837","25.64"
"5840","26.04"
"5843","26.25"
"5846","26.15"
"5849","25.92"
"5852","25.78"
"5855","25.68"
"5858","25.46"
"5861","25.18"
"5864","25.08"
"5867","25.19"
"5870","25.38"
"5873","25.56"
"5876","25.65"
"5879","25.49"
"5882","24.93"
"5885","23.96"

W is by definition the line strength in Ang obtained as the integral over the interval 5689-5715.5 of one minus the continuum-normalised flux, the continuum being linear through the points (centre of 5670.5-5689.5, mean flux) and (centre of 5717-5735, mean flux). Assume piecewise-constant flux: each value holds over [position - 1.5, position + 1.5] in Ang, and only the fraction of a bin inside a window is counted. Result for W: 0.5 Ang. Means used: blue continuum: 26.3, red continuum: 26.7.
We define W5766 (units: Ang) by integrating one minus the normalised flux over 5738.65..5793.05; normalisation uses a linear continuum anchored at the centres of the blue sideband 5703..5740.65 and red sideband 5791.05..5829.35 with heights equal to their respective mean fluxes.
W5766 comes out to 0.3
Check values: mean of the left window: 26.4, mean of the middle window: 26.1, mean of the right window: 26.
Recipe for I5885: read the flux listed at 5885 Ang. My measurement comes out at 23.96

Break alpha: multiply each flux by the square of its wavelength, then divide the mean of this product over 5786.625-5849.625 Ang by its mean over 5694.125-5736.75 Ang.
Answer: 1.0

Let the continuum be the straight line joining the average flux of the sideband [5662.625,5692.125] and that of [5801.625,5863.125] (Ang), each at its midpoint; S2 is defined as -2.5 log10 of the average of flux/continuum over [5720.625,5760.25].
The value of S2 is -0.02 mag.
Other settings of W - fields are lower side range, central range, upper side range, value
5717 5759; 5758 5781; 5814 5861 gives 0.3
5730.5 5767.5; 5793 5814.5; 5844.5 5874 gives 0.0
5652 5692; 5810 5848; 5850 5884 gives -0.6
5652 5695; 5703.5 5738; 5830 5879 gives -0.5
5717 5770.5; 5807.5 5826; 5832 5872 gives -0.1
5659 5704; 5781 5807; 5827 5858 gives 0.0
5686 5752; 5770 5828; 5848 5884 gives -0.3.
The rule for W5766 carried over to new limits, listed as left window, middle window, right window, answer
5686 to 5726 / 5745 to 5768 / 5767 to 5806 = 0.07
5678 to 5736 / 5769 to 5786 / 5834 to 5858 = 0.01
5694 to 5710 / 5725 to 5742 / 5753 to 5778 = -0.68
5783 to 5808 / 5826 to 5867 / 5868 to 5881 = -0.01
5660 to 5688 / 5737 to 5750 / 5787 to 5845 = -0.37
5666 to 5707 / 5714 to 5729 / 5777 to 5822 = -0.20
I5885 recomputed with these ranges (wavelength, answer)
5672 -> 26.62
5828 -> 25.62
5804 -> 25.8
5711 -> 25.5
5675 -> 26.54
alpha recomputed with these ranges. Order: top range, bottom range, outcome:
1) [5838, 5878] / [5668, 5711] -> 1.04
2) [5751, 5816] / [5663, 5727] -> 1.02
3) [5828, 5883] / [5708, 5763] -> 1.01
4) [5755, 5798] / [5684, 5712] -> 1.03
